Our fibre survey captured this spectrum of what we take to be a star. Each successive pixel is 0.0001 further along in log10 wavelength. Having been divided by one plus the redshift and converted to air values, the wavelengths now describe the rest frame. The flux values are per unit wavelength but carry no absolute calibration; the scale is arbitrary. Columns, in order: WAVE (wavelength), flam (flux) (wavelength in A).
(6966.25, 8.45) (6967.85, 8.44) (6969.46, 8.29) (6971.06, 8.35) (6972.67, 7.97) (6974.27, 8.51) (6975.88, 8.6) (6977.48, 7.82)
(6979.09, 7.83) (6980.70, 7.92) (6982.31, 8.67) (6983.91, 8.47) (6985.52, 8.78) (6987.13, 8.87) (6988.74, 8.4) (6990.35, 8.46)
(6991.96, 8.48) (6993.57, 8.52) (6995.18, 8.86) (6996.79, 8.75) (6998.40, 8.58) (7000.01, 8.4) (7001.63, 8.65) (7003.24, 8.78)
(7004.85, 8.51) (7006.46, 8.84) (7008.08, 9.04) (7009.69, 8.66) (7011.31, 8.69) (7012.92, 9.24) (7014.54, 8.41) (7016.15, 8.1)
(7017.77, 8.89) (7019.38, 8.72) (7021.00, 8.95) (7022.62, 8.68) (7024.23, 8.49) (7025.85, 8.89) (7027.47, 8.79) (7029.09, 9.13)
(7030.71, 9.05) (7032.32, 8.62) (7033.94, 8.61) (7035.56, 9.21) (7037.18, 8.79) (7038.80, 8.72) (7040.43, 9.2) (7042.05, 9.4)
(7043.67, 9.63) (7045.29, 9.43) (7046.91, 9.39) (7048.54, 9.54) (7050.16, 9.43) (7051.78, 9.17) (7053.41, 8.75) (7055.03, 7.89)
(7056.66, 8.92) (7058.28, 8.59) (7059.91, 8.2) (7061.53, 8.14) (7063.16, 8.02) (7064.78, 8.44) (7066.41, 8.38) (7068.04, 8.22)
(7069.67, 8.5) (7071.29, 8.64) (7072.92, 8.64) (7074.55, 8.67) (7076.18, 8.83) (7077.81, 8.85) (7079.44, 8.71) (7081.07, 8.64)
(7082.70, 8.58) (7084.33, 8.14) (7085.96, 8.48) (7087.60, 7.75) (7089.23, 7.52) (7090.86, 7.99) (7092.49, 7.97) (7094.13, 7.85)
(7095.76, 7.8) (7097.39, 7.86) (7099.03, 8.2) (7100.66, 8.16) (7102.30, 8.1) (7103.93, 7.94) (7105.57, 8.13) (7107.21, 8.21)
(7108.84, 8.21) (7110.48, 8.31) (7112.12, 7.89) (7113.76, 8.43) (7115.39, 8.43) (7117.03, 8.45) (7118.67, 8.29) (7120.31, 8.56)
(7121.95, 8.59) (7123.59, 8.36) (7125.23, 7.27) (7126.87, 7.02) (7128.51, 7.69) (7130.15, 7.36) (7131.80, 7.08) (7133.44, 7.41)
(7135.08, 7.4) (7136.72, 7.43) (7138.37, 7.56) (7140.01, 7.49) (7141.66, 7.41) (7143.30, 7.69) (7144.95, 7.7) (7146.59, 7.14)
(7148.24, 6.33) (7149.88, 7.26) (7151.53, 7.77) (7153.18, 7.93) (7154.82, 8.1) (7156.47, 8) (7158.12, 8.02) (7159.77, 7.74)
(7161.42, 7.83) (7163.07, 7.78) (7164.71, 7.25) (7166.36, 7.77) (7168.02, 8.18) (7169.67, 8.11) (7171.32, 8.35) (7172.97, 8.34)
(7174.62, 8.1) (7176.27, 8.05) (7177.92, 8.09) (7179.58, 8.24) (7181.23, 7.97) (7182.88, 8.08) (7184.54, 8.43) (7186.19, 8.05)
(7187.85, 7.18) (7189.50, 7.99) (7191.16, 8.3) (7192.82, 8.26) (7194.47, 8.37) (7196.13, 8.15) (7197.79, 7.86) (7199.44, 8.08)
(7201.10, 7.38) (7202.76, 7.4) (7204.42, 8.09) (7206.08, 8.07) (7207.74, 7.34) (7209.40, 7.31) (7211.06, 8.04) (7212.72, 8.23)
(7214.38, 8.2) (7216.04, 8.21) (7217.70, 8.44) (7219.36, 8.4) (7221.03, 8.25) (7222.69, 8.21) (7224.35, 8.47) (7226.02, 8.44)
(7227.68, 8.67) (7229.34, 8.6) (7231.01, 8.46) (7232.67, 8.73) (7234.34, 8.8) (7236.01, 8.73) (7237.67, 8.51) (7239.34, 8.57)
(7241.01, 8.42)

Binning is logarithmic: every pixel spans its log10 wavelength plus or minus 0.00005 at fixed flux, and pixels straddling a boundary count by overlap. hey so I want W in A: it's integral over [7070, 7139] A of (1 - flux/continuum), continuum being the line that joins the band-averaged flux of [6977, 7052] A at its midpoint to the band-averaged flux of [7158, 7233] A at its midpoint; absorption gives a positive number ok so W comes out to 2.83 A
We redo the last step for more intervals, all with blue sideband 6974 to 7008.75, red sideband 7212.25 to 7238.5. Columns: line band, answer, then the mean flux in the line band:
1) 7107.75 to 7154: 4.1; 7.73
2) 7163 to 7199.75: 1.9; 8.05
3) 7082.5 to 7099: 1.0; 7.98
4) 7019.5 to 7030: -0.4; 8.81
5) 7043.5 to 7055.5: -0.9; 9.17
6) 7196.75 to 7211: 1.3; 7.72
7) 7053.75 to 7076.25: 0.2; 8.43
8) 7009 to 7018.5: -0.2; 8.66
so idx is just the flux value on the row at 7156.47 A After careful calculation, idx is 8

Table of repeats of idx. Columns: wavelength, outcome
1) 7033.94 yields 8.61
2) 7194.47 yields 8.37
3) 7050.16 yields 9.43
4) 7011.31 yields 8.69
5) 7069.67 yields 8.5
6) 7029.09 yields 9.13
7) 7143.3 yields 7.69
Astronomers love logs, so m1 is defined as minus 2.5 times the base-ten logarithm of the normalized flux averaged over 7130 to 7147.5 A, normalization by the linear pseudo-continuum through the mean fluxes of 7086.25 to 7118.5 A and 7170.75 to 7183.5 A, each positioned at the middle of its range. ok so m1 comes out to 0.10 mag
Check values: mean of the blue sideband 8.07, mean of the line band 7.42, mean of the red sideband 8.15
